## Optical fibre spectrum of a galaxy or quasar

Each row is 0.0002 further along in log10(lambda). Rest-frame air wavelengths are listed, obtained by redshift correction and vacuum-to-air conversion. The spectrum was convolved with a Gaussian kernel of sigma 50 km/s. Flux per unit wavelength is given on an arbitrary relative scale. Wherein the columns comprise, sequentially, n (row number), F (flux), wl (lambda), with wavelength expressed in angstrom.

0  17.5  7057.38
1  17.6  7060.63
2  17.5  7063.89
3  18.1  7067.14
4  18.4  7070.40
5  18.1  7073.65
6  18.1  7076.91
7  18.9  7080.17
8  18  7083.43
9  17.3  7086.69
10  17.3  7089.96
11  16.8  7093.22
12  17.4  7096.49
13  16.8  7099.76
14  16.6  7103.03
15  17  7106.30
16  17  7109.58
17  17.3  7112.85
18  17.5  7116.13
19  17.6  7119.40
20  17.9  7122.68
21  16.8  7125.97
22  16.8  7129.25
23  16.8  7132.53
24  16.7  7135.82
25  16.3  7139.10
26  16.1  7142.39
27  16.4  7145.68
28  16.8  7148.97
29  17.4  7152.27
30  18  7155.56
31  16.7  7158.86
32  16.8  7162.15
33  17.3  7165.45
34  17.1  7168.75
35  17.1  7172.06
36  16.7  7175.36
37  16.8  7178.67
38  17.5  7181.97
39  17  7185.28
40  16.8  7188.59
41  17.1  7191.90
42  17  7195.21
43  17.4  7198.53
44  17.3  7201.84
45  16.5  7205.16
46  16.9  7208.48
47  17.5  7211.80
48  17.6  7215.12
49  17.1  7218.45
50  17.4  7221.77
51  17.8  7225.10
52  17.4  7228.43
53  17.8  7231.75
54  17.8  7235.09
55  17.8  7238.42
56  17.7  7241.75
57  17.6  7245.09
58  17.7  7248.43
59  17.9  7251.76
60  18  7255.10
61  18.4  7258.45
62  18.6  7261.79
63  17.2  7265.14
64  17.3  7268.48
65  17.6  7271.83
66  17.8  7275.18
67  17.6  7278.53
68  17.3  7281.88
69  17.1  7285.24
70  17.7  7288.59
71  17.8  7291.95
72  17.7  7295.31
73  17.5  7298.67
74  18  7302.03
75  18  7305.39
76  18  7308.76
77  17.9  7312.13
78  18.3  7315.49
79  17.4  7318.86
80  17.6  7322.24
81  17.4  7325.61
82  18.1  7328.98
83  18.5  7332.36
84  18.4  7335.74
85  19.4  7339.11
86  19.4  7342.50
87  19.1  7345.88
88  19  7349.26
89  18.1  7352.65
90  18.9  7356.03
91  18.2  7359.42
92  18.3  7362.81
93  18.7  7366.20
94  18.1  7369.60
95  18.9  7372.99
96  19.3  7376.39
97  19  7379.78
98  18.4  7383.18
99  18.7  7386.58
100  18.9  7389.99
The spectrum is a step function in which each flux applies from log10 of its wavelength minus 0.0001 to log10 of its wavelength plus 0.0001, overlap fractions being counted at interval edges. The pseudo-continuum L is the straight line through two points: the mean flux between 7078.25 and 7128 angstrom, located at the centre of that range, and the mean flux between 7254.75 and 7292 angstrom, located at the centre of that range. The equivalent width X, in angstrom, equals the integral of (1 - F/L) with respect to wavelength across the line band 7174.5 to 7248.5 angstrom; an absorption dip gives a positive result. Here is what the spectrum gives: 1.0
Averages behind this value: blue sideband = 17.3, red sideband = 17.7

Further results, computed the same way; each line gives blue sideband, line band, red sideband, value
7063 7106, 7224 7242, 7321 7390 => 0.4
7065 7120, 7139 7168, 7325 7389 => 1.5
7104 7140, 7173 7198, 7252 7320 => 0.5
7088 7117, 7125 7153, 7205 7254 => 0.9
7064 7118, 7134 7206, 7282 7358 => 3.2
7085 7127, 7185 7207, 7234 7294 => 0.6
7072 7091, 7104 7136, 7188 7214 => 1.0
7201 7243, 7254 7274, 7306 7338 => -0.2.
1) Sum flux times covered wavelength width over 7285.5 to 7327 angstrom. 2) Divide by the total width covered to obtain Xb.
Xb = 17.8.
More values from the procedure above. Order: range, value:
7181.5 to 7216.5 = 17.1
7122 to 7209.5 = 17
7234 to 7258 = 17.8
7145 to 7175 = 17.1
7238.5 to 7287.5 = 17.7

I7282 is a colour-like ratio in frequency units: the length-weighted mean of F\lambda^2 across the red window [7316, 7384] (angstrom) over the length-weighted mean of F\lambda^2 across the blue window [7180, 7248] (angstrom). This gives 1.11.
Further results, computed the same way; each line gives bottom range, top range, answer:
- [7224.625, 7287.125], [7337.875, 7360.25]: 1.09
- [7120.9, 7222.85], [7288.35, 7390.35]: 1.13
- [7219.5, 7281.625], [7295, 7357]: 1.05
